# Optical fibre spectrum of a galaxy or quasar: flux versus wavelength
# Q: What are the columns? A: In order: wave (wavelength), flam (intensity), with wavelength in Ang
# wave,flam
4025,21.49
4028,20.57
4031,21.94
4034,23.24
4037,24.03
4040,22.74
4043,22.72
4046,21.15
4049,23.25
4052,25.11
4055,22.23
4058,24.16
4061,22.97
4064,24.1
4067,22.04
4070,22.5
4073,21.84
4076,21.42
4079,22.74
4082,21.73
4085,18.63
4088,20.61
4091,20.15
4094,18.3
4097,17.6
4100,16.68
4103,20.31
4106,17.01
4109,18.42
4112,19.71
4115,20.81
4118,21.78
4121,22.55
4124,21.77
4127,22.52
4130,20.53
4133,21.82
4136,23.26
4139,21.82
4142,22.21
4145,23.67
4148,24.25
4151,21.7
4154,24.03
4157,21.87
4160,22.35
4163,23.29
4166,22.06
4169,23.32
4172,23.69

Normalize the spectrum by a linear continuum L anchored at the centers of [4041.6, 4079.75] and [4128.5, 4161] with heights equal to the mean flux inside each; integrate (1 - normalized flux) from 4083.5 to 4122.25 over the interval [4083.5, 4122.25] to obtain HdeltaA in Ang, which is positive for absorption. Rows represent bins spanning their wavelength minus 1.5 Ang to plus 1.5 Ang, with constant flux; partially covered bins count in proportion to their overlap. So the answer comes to 5.5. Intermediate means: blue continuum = 22.8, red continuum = 22.5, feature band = 19.4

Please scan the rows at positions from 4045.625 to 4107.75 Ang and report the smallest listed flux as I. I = 16.68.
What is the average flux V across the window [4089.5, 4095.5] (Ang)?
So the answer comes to 19.2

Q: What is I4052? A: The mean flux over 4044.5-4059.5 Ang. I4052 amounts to 23.2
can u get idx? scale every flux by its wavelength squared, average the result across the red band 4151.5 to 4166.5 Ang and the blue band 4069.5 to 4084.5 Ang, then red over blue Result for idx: 1.1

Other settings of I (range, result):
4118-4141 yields 20.53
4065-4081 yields 21.42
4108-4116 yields 18.42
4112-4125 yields 19.71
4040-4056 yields 21.15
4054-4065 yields 22.23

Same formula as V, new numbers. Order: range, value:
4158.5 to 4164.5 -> 22.8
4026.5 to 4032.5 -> 21.3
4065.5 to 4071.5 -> 22.3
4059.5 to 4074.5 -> 22.7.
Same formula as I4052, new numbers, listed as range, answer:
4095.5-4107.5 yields 17.9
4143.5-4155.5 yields 23.4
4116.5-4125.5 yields 22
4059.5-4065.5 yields 23.5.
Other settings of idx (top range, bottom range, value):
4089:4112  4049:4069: 0.81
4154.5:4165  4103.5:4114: 1.24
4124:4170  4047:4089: 1.05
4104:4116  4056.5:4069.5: 0.83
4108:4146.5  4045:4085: 0.99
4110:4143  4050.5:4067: 0.95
